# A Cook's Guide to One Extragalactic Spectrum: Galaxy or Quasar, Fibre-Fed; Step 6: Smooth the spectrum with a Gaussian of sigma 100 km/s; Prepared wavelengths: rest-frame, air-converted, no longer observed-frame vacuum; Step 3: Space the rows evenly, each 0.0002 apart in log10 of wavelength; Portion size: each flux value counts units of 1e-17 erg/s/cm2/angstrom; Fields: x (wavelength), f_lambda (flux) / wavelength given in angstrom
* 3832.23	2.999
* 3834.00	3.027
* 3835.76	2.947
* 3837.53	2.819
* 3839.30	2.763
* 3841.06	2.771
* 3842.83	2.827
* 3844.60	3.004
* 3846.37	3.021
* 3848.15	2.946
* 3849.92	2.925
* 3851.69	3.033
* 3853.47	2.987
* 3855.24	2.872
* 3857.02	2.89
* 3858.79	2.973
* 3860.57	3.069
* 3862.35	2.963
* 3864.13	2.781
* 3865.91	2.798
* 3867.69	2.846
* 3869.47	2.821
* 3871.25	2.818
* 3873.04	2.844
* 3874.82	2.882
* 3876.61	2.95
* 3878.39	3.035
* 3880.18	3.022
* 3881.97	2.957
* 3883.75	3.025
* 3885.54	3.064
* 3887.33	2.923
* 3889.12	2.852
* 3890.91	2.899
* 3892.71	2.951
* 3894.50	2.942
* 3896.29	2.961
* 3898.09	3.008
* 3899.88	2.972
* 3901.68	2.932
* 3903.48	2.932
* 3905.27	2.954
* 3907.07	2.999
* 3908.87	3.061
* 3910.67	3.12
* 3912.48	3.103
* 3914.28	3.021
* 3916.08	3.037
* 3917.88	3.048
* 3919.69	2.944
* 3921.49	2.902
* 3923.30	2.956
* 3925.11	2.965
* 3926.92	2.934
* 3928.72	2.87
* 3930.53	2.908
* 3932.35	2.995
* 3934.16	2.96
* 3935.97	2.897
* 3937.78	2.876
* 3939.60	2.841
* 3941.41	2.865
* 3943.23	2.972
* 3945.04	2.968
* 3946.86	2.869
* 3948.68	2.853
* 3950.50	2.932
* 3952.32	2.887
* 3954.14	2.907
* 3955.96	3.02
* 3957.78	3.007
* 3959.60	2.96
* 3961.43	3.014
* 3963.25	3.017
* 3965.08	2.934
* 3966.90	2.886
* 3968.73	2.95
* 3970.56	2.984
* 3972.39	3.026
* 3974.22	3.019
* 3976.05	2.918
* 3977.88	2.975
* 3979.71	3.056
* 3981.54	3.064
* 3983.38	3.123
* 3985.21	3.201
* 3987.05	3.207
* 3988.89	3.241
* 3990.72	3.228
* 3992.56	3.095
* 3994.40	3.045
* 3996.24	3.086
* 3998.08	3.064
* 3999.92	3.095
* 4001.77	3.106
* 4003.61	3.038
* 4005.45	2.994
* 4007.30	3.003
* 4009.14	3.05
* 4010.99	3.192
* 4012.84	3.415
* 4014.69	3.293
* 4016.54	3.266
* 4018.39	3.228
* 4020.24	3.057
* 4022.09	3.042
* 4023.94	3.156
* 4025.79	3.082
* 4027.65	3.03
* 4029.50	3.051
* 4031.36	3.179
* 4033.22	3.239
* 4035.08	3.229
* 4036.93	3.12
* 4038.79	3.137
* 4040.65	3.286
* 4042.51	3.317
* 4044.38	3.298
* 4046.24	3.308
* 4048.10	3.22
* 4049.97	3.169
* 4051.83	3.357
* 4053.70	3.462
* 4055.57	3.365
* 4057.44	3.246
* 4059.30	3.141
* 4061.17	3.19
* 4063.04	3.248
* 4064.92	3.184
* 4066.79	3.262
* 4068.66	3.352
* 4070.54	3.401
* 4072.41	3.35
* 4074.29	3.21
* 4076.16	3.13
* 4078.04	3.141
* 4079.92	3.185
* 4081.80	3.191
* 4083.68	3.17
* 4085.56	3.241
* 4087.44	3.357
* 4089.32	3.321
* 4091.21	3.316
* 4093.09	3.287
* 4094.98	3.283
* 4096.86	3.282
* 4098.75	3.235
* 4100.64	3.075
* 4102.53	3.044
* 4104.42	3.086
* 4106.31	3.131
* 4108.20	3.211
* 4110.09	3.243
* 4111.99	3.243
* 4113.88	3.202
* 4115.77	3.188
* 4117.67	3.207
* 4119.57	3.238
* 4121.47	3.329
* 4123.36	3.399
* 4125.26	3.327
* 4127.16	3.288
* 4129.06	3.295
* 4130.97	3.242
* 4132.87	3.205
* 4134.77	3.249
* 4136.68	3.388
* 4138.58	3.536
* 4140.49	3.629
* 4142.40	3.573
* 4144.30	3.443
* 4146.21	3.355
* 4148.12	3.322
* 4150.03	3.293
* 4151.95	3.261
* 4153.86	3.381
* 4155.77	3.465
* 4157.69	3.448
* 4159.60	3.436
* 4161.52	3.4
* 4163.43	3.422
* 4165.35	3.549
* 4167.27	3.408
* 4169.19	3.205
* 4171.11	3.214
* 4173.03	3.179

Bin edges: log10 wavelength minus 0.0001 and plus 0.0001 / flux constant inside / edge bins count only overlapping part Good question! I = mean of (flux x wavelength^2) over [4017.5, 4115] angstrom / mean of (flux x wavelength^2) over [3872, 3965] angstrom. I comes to 1.2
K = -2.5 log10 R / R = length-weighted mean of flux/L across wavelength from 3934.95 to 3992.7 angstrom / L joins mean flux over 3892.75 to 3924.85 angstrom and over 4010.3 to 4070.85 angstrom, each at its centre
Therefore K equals 0.03 mag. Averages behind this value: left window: 2.99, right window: 3.23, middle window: 2.99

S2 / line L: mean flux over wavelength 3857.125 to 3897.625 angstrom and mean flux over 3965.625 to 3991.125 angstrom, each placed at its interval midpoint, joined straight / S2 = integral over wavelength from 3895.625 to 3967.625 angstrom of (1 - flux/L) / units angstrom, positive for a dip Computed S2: 0.95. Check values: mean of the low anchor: 2.93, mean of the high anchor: 3.06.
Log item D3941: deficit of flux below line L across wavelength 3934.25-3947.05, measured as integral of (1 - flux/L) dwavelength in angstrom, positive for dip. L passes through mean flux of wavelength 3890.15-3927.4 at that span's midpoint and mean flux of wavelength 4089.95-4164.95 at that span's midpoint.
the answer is 0.5 angstrom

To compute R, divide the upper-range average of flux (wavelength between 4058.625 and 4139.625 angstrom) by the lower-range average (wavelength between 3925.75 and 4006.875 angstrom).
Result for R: 1.08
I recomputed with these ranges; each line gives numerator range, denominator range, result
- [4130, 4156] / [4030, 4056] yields 1.09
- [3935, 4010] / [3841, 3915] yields 1.07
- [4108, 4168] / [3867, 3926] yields 1.28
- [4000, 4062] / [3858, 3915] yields 1.16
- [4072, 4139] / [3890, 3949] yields 1.20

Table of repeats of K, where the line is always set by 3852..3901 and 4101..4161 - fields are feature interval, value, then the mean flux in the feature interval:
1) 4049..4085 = -0.01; 3.25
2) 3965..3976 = 0.04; 2.97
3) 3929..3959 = 0.04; 2.92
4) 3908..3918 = -0.03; 3.07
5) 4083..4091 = -0.01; 3.28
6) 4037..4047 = -0.03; 3.25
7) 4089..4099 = -0.01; 3.29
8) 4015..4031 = 0.01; 3.12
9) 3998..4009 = 0.02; 3.05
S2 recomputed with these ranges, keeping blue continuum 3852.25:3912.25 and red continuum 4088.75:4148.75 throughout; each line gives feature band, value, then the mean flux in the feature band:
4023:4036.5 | 0.1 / 3.14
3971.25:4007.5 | 0.2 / 3.08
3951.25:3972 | 0.7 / 2.96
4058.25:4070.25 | -0.1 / 3.24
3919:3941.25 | 0.7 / 2.92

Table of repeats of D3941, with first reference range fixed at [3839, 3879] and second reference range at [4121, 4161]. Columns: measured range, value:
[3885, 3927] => 0.1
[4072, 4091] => 0.3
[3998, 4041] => 0.5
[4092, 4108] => 0.6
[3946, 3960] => 0.6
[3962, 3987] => 0.6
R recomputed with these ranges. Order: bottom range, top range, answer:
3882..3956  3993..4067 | 1.08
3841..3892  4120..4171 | 1.15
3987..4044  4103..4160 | 1.05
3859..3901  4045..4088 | 1.11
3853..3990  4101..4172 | 1.12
